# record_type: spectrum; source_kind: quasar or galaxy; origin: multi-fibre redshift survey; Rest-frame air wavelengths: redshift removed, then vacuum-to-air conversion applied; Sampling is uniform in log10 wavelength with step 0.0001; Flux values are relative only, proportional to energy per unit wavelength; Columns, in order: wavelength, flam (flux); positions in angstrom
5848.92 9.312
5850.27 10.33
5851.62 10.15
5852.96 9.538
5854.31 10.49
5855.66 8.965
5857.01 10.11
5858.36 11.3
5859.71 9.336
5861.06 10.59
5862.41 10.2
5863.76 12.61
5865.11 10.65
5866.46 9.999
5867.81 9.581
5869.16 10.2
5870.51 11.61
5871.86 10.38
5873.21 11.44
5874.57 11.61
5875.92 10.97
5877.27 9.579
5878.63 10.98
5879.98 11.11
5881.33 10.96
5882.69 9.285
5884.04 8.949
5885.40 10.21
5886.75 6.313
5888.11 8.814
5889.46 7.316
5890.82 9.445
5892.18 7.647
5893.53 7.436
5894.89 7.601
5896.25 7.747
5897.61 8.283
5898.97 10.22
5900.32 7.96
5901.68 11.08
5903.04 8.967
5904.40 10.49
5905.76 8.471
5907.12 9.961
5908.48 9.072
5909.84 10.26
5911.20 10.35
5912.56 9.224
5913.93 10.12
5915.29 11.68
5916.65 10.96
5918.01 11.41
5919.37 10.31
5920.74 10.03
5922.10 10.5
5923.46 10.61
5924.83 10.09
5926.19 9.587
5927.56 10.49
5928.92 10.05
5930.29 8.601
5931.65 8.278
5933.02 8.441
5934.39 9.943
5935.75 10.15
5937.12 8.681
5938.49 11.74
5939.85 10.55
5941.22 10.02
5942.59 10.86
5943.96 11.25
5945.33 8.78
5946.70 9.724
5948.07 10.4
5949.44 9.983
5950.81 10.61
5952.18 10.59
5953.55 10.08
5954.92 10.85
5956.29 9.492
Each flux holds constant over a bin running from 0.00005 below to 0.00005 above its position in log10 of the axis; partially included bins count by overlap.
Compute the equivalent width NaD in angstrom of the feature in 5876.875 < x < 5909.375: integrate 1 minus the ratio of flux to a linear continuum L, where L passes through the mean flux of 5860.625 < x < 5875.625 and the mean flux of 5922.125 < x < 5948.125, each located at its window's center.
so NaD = 4.3 angstrom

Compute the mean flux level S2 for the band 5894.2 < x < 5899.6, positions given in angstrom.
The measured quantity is 8.43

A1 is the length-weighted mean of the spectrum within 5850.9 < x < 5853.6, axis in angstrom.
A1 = 9.87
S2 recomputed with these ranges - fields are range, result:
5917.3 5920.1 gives 10.8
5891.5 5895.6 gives 7.56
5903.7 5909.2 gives 9.5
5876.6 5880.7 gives 10.6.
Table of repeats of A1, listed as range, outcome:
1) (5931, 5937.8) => 9.1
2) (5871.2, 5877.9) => 10.8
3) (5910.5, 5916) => 10.3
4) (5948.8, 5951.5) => 10.3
